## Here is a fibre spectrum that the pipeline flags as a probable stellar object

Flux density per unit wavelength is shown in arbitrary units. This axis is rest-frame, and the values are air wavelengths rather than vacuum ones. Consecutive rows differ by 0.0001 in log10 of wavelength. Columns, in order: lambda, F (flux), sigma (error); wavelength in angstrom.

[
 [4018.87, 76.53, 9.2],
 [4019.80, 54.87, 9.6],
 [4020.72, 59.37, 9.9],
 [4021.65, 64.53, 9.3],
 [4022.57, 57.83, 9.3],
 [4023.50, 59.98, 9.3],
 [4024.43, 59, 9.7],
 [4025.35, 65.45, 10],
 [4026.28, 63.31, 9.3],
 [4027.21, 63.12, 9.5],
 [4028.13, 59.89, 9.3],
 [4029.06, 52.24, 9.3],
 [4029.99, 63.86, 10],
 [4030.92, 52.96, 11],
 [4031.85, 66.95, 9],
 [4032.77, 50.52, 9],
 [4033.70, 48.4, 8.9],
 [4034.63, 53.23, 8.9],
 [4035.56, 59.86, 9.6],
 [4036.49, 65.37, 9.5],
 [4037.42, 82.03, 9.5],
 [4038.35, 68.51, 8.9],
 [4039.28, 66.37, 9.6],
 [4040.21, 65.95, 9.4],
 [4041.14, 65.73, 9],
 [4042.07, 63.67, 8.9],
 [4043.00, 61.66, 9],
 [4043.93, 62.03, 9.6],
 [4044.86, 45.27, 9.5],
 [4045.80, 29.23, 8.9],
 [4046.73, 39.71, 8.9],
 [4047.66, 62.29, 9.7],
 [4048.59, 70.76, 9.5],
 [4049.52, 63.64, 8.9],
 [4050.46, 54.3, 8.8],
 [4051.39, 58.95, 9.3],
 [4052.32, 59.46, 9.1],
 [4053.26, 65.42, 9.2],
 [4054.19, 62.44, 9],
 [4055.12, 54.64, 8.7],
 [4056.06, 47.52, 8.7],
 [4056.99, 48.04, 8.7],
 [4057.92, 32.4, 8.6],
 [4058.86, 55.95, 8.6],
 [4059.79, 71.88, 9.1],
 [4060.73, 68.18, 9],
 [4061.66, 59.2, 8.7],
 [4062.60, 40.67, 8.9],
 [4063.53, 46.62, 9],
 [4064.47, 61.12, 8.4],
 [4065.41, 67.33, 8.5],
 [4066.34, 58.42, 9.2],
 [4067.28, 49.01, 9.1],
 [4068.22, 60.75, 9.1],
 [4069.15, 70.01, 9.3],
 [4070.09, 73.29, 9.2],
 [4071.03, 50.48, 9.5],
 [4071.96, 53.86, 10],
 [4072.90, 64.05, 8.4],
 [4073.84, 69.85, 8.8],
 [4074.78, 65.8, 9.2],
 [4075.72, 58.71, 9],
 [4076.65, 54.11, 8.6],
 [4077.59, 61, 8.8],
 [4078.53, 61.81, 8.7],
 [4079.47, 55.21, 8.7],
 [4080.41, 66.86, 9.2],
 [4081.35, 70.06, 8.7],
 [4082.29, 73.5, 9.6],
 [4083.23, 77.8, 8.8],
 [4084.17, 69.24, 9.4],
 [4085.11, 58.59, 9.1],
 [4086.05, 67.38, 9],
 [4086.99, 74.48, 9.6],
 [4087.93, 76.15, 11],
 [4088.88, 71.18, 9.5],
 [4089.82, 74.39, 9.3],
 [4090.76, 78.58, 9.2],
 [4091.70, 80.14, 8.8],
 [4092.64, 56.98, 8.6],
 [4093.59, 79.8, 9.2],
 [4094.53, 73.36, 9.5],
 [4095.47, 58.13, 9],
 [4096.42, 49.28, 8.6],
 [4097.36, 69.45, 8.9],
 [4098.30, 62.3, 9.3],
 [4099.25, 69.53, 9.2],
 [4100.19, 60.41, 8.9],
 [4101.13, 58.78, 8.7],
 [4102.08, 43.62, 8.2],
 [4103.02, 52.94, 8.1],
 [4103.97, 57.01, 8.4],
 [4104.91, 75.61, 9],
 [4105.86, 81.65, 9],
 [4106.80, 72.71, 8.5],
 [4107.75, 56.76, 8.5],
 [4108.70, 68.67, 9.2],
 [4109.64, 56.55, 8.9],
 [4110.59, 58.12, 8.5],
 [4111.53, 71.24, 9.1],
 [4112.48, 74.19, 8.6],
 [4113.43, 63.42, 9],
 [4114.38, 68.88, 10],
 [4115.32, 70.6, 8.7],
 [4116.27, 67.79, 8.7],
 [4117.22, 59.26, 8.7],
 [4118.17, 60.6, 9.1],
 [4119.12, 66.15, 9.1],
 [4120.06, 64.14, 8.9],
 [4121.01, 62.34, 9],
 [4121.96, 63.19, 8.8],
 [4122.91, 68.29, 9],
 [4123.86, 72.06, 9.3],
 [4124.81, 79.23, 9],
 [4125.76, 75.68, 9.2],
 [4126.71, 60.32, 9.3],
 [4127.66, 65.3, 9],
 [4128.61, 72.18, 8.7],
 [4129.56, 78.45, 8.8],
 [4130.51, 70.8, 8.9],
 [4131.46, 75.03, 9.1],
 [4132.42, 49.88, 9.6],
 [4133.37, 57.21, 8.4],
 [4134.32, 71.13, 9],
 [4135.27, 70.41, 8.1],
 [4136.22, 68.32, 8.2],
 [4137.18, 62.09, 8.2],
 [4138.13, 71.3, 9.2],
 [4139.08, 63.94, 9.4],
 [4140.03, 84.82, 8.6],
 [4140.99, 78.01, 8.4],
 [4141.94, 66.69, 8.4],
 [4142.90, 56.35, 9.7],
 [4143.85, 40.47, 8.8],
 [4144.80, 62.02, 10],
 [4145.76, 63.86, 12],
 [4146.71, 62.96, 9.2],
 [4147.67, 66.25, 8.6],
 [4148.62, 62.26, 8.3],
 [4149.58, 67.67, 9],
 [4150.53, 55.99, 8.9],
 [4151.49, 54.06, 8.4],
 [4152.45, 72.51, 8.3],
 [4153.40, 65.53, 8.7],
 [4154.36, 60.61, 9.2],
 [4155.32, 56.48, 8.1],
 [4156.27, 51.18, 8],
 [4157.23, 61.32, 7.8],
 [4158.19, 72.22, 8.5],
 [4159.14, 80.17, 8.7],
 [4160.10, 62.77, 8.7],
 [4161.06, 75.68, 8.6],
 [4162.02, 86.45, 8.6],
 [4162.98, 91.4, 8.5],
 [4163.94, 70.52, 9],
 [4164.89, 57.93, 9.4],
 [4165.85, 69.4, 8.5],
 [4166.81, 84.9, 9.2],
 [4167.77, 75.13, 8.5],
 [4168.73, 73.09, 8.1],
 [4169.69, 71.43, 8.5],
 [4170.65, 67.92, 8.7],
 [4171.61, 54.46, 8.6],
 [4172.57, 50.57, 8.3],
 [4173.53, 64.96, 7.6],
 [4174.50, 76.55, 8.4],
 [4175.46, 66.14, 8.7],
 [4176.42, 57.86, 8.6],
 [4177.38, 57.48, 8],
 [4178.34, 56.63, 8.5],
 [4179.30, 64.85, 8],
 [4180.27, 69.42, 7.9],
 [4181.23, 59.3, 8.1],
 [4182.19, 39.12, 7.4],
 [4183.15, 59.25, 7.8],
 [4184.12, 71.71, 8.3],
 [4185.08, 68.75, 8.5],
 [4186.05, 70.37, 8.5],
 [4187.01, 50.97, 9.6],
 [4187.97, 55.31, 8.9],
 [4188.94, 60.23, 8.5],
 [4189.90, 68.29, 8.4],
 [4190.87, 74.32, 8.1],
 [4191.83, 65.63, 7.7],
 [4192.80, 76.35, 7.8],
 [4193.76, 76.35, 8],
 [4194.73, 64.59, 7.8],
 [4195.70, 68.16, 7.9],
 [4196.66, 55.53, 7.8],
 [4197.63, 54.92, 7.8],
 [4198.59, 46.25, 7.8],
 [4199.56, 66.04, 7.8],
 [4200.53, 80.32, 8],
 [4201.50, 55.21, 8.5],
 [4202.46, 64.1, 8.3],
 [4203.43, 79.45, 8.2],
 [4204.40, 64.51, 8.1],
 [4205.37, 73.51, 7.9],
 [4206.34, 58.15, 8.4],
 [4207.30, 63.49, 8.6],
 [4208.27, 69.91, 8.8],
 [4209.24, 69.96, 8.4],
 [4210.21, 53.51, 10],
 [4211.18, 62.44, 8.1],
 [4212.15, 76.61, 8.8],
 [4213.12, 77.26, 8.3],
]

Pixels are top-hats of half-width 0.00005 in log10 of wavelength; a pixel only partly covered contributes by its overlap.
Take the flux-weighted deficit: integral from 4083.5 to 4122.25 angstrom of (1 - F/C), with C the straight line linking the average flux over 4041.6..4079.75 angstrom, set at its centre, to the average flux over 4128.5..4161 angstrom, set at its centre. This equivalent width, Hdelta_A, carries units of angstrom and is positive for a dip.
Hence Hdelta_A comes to -2.9 angstrom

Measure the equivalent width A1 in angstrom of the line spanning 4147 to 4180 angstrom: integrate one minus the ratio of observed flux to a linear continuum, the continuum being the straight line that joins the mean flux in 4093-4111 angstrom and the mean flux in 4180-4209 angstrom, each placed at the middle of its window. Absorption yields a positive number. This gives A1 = -1.30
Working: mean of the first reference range 63.4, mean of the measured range 66.5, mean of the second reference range 64.3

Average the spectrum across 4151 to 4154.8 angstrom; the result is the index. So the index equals 63.1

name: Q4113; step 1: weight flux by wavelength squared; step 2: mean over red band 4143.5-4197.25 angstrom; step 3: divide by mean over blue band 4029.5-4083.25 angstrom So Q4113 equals 1.16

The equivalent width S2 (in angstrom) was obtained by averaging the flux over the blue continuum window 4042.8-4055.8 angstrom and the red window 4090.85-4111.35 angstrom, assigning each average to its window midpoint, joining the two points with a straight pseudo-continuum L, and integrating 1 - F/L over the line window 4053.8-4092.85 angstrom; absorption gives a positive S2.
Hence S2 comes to -1.5 angstrom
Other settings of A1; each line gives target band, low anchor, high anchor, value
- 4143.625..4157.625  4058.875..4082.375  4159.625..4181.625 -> 1.28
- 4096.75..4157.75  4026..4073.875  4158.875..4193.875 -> -1.25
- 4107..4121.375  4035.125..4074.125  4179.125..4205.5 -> -0.83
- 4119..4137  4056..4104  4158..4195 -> -0.86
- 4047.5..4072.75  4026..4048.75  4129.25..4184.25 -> 0.97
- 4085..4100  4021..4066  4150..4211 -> -1.94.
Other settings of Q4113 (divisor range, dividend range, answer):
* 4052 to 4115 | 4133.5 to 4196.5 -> 1.08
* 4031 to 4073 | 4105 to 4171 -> 1.21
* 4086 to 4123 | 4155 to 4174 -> 1.08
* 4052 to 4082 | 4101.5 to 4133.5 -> 1.15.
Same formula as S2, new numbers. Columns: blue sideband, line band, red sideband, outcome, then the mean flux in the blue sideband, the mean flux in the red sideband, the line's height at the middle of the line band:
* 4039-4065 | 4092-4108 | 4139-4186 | -0.9 angstrom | 56.5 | 65.5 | 60.4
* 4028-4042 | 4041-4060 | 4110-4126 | 2.1 angstrom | 61.5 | 67.2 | 62.6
